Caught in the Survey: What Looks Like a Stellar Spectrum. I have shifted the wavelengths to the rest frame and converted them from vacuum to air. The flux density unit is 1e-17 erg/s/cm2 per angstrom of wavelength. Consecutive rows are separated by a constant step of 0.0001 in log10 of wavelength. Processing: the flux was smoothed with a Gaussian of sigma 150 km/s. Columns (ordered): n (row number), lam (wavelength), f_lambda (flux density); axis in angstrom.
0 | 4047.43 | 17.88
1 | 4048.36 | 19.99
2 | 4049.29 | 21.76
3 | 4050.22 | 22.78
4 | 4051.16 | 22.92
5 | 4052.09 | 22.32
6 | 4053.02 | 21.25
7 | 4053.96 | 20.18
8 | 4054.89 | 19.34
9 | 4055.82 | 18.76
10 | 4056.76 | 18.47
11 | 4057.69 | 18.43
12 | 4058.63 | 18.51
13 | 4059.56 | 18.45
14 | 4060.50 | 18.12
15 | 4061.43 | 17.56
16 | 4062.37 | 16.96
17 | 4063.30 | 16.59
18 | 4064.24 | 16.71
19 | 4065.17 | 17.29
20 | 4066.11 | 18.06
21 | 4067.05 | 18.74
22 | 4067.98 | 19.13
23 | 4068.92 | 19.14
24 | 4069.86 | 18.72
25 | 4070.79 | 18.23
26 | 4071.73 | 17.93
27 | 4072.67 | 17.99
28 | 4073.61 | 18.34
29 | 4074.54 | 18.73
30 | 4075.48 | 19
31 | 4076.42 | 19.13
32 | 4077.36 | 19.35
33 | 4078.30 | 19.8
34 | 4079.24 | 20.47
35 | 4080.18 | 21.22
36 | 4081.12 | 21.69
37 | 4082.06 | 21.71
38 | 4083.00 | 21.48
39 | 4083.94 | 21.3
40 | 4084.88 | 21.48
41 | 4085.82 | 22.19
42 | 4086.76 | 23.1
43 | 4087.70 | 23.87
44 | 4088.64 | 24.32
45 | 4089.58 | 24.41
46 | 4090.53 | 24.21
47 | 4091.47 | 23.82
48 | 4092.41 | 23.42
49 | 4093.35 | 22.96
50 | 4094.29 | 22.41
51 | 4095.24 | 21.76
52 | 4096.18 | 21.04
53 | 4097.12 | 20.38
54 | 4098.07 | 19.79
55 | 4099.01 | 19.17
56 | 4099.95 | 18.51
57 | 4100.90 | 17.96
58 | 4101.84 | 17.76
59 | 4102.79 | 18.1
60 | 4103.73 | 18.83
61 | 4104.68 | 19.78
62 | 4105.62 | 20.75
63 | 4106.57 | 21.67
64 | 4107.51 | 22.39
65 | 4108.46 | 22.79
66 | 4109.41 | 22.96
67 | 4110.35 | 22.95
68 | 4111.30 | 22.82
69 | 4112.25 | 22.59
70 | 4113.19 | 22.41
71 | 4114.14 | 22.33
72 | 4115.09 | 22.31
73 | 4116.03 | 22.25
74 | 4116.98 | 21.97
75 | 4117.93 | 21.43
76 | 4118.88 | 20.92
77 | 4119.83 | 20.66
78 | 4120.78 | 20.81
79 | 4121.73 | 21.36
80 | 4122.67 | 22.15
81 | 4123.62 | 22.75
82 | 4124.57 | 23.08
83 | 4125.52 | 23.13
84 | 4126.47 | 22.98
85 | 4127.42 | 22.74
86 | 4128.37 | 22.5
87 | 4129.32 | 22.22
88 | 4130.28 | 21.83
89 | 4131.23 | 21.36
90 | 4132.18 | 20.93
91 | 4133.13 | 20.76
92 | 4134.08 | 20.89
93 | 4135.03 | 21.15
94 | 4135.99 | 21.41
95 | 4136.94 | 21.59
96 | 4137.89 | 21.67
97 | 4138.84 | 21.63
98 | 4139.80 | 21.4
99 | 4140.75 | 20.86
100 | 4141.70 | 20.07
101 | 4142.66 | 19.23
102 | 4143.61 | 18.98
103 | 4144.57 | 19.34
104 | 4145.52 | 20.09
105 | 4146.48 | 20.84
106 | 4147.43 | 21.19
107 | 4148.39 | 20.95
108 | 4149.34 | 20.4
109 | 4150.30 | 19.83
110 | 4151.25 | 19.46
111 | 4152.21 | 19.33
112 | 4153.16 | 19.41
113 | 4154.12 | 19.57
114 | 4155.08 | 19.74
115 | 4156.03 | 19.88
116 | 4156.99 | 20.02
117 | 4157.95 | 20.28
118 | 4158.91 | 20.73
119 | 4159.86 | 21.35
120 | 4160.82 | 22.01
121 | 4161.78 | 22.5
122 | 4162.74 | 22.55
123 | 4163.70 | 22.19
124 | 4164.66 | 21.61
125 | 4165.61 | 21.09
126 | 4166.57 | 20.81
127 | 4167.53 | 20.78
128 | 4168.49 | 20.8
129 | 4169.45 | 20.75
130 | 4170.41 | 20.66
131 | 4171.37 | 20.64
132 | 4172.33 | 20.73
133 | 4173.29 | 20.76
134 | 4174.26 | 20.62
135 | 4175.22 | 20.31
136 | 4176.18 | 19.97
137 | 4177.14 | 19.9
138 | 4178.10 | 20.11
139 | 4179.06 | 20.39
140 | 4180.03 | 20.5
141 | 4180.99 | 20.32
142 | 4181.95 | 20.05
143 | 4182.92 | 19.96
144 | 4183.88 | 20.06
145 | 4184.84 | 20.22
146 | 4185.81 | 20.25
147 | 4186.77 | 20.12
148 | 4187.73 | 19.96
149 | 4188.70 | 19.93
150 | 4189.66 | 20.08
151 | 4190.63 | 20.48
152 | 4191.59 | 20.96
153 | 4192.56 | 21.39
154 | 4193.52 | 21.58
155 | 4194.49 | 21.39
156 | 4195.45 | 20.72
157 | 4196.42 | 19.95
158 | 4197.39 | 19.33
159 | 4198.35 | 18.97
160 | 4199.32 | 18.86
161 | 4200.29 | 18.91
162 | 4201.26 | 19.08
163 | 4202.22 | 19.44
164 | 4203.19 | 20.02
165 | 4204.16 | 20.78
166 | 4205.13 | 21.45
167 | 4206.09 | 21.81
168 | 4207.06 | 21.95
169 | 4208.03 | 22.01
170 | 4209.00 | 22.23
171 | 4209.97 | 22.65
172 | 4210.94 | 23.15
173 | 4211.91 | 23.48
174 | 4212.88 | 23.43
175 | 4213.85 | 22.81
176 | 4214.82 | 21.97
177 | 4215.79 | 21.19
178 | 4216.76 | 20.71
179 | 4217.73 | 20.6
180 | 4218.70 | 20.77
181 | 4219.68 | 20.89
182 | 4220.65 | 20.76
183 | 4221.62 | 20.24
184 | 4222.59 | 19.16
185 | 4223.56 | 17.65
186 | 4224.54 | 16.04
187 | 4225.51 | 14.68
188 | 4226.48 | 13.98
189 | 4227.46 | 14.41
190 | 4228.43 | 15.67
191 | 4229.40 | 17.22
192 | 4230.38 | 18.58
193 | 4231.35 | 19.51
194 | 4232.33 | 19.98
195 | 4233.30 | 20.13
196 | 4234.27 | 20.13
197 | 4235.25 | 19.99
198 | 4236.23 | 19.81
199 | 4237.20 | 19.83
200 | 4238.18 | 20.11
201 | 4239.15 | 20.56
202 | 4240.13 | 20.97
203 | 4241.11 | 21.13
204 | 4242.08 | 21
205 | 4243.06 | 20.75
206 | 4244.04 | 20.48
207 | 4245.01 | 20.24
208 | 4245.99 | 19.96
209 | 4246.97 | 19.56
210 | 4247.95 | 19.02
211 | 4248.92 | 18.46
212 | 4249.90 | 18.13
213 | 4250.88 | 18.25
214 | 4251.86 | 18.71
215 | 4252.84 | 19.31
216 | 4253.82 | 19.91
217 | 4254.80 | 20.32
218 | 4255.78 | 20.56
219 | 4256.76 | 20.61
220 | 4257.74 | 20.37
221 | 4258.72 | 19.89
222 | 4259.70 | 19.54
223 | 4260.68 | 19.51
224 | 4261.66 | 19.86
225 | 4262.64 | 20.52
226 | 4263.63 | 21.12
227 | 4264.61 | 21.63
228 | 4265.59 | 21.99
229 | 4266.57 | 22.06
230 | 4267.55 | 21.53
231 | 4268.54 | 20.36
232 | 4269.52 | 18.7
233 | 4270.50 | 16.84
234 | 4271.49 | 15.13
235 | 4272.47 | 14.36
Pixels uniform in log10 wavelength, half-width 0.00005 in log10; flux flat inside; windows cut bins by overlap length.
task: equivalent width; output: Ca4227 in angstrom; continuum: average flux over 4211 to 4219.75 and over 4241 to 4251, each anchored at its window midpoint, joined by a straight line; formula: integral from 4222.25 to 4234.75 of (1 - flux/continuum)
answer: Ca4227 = 2.1 angstrom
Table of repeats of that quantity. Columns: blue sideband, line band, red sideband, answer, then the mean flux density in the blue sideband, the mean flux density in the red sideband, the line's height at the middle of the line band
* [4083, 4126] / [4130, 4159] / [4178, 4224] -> 1.13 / 21.7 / 20.7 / 21.3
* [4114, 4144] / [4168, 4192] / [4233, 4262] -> 0.57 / 21.5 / 19.9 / 20.8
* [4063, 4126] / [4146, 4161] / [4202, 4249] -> 0.16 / 20.9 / 20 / 20.5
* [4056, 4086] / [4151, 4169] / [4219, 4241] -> -1.81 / 19.1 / 18.7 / 18.9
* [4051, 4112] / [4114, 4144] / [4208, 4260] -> -2.10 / 20.3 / 19.8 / 20.1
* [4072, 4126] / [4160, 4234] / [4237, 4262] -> 0.39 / 21.3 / 19.9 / 20.4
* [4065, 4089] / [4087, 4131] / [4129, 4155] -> -3.10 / 20.1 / 20.6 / 20.3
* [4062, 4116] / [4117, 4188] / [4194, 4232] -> -2.17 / 20.6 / 19.9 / 20.2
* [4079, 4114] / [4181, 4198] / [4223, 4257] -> -0.38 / 21.6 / 19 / 19.9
